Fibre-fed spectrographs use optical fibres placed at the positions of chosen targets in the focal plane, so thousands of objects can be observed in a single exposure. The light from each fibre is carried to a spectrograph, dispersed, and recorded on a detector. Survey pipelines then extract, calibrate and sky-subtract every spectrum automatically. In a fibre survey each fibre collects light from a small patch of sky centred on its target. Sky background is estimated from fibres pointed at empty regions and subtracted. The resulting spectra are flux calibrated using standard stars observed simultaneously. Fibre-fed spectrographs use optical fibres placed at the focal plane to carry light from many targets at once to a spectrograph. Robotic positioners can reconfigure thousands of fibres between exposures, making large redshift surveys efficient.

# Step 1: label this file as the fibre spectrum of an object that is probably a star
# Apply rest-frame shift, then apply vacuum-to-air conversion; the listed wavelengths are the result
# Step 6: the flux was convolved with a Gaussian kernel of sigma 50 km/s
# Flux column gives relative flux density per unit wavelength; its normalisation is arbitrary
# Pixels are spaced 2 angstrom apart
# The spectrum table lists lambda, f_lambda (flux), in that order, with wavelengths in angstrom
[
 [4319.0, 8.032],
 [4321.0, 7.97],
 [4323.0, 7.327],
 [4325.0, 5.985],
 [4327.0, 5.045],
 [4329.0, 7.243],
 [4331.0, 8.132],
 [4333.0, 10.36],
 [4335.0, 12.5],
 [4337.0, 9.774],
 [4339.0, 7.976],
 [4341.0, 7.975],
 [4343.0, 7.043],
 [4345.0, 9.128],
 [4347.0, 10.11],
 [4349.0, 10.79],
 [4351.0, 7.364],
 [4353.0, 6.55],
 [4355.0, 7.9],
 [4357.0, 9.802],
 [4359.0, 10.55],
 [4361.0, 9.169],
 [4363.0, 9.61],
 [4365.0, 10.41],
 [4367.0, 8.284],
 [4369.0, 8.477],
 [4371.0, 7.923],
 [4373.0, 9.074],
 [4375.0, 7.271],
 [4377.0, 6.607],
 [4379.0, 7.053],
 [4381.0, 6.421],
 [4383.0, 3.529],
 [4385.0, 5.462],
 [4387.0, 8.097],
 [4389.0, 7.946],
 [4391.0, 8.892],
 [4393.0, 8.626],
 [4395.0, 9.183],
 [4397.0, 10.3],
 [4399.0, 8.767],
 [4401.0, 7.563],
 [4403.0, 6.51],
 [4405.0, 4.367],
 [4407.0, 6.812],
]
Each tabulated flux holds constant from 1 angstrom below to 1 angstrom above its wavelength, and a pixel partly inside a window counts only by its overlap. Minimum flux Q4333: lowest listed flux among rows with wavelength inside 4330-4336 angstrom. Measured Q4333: 8.132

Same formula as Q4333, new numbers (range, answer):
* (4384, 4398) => 5.462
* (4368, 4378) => 6.607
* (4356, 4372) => 7.923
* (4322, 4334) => 5.045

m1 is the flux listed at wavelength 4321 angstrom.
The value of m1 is 7.97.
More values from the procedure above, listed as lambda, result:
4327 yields 5.045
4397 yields 10.3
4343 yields 7.043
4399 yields 8.767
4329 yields 7.243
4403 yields 6.51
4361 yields 9.169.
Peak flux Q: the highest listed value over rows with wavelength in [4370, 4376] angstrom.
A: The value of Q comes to 9.074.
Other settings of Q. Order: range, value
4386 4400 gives 10.3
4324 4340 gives 12.5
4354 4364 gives 10.55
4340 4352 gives 10.79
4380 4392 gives 8.892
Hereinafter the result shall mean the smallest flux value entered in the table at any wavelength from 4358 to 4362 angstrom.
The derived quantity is 9.169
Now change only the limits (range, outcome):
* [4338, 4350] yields 7.043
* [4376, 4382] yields 6.421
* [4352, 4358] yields 6.55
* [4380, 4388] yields 3.529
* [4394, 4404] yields 6.51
